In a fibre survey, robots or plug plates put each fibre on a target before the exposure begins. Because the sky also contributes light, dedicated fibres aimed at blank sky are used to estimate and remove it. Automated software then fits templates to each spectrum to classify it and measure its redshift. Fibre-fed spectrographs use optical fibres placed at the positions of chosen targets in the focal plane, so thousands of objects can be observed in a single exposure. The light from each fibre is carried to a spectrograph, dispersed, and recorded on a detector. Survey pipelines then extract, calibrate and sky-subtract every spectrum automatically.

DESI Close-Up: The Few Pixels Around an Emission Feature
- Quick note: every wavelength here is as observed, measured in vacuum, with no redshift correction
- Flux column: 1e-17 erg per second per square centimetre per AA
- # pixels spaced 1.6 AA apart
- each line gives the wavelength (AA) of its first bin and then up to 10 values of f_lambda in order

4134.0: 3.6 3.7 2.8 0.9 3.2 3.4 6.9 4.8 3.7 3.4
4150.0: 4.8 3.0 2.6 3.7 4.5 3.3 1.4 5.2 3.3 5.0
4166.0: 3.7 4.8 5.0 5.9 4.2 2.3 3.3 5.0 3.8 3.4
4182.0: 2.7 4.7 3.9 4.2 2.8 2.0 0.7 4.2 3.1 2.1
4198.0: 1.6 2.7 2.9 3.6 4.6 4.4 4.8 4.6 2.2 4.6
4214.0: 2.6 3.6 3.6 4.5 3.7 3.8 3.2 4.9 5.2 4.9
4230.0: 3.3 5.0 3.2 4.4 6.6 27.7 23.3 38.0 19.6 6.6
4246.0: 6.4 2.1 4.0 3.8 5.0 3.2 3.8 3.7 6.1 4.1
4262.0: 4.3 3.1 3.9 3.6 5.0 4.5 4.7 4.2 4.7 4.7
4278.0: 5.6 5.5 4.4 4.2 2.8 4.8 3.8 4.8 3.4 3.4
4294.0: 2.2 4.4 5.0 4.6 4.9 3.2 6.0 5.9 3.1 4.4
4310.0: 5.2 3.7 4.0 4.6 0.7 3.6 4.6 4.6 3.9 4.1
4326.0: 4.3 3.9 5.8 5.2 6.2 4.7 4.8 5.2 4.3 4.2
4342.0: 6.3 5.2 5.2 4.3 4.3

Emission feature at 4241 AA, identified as [O II] 3727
